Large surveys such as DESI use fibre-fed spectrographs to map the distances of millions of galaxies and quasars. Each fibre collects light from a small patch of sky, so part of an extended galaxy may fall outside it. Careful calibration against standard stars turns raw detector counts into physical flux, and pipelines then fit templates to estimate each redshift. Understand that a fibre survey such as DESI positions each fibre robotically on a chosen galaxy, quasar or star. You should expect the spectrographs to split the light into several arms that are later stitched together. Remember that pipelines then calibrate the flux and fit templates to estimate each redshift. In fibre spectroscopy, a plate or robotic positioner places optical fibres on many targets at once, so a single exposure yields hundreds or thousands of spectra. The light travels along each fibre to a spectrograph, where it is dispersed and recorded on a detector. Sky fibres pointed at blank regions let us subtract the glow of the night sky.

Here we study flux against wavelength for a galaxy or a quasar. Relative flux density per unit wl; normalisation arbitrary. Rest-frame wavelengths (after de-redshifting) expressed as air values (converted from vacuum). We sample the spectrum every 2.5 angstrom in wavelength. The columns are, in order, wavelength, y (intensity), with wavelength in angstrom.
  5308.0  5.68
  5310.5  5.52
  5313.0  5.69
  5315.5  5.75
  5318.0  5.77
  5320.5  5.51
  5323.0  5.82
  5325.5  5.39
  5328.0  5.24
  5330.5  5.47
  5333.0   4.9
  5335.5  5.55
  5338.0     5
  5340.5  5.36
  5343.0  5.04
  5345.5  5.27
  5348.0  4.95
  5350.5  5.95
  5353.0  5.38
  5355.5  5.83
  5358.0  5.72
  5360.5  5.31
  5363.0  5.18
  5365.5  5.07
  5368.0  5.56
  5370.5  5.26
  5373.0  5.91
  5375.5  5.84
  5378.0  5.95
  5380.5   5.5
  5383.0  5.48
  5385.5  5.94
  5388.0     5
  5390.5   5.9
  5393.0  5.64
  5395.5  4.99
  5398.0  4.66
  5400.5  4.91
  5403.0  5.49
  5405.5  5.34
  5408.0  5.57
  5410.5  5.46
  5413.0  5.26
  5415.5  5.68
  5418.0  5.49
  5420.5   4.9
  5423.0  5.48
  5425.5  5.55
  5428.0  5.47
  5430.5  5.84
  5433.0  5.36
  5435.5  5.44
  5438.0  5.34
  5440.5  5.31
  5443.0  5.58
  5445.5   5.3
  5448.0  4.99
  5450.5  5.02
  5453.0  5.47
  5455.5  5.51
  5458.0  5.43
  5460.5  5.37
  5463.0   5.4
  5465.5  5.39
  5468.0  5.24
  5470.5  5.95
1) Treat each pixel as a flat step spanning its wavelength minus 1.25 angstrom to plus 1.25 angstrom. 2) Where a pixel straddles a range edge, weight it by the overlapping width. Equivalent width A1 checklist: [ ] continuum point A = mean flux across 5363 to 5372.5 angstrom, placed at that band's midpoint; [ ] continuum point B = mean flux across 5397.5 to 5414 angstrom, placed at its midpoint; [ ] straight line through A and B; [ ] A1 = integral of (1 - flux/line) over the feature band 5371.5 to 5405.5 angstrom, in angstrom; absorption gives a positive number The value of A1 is -1.1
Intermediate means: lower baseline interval 5.33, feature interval 5.47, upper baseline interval 5.27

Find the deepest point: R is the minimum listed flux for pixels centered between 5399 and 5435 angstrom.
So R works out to 4.9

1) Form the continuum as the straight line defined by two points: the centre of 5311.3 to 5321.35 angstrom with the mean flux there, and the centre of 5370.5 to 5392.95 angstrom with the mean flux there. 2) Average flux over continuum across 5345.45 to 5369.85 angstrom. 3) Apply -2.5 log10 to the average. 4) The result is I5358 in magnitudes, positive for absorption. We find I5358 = 0.05 mag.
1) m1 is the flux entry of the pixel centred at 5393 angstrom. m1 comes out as 5.64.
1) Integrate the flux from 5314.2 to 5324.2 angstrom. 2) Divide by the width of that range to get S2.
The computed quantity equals 5.71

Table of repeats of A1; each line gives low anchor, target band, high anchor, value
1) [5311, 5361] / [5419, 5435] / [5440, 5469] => -0.2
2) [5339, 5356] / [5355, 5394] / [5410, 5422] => -1.4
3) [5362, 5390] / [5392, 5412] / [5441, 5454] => 0.7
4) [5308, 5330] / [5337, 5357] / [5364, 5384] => 0.8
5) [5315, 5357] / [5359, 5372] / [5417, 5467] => 0.3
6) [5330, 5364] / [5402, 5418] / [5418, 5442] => -0.2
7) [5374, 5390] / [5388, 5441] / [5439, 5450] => 0.7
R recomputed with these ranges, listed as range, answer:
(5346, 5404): 4.66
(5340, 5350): 4.95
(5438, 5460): 4.99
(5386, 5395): 5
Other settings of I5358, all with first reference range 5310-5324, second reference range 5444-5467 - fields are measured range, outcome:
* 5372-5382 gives -0.05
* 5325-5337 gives 0.07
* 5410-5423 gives 0.01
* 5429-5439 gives -0.02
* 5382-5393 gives -0.02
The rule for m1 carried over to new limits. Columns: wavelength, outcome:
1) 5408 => 5.57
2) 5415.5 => 5.68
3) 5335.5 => 5.55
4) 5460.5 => 5.37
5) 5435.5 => 5.44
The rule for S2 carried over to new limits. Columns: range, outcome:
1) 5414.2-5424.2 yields 5.39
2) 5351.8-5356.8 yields 5.61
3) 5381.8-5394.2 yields 5.59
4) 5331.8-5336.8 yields 5.23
